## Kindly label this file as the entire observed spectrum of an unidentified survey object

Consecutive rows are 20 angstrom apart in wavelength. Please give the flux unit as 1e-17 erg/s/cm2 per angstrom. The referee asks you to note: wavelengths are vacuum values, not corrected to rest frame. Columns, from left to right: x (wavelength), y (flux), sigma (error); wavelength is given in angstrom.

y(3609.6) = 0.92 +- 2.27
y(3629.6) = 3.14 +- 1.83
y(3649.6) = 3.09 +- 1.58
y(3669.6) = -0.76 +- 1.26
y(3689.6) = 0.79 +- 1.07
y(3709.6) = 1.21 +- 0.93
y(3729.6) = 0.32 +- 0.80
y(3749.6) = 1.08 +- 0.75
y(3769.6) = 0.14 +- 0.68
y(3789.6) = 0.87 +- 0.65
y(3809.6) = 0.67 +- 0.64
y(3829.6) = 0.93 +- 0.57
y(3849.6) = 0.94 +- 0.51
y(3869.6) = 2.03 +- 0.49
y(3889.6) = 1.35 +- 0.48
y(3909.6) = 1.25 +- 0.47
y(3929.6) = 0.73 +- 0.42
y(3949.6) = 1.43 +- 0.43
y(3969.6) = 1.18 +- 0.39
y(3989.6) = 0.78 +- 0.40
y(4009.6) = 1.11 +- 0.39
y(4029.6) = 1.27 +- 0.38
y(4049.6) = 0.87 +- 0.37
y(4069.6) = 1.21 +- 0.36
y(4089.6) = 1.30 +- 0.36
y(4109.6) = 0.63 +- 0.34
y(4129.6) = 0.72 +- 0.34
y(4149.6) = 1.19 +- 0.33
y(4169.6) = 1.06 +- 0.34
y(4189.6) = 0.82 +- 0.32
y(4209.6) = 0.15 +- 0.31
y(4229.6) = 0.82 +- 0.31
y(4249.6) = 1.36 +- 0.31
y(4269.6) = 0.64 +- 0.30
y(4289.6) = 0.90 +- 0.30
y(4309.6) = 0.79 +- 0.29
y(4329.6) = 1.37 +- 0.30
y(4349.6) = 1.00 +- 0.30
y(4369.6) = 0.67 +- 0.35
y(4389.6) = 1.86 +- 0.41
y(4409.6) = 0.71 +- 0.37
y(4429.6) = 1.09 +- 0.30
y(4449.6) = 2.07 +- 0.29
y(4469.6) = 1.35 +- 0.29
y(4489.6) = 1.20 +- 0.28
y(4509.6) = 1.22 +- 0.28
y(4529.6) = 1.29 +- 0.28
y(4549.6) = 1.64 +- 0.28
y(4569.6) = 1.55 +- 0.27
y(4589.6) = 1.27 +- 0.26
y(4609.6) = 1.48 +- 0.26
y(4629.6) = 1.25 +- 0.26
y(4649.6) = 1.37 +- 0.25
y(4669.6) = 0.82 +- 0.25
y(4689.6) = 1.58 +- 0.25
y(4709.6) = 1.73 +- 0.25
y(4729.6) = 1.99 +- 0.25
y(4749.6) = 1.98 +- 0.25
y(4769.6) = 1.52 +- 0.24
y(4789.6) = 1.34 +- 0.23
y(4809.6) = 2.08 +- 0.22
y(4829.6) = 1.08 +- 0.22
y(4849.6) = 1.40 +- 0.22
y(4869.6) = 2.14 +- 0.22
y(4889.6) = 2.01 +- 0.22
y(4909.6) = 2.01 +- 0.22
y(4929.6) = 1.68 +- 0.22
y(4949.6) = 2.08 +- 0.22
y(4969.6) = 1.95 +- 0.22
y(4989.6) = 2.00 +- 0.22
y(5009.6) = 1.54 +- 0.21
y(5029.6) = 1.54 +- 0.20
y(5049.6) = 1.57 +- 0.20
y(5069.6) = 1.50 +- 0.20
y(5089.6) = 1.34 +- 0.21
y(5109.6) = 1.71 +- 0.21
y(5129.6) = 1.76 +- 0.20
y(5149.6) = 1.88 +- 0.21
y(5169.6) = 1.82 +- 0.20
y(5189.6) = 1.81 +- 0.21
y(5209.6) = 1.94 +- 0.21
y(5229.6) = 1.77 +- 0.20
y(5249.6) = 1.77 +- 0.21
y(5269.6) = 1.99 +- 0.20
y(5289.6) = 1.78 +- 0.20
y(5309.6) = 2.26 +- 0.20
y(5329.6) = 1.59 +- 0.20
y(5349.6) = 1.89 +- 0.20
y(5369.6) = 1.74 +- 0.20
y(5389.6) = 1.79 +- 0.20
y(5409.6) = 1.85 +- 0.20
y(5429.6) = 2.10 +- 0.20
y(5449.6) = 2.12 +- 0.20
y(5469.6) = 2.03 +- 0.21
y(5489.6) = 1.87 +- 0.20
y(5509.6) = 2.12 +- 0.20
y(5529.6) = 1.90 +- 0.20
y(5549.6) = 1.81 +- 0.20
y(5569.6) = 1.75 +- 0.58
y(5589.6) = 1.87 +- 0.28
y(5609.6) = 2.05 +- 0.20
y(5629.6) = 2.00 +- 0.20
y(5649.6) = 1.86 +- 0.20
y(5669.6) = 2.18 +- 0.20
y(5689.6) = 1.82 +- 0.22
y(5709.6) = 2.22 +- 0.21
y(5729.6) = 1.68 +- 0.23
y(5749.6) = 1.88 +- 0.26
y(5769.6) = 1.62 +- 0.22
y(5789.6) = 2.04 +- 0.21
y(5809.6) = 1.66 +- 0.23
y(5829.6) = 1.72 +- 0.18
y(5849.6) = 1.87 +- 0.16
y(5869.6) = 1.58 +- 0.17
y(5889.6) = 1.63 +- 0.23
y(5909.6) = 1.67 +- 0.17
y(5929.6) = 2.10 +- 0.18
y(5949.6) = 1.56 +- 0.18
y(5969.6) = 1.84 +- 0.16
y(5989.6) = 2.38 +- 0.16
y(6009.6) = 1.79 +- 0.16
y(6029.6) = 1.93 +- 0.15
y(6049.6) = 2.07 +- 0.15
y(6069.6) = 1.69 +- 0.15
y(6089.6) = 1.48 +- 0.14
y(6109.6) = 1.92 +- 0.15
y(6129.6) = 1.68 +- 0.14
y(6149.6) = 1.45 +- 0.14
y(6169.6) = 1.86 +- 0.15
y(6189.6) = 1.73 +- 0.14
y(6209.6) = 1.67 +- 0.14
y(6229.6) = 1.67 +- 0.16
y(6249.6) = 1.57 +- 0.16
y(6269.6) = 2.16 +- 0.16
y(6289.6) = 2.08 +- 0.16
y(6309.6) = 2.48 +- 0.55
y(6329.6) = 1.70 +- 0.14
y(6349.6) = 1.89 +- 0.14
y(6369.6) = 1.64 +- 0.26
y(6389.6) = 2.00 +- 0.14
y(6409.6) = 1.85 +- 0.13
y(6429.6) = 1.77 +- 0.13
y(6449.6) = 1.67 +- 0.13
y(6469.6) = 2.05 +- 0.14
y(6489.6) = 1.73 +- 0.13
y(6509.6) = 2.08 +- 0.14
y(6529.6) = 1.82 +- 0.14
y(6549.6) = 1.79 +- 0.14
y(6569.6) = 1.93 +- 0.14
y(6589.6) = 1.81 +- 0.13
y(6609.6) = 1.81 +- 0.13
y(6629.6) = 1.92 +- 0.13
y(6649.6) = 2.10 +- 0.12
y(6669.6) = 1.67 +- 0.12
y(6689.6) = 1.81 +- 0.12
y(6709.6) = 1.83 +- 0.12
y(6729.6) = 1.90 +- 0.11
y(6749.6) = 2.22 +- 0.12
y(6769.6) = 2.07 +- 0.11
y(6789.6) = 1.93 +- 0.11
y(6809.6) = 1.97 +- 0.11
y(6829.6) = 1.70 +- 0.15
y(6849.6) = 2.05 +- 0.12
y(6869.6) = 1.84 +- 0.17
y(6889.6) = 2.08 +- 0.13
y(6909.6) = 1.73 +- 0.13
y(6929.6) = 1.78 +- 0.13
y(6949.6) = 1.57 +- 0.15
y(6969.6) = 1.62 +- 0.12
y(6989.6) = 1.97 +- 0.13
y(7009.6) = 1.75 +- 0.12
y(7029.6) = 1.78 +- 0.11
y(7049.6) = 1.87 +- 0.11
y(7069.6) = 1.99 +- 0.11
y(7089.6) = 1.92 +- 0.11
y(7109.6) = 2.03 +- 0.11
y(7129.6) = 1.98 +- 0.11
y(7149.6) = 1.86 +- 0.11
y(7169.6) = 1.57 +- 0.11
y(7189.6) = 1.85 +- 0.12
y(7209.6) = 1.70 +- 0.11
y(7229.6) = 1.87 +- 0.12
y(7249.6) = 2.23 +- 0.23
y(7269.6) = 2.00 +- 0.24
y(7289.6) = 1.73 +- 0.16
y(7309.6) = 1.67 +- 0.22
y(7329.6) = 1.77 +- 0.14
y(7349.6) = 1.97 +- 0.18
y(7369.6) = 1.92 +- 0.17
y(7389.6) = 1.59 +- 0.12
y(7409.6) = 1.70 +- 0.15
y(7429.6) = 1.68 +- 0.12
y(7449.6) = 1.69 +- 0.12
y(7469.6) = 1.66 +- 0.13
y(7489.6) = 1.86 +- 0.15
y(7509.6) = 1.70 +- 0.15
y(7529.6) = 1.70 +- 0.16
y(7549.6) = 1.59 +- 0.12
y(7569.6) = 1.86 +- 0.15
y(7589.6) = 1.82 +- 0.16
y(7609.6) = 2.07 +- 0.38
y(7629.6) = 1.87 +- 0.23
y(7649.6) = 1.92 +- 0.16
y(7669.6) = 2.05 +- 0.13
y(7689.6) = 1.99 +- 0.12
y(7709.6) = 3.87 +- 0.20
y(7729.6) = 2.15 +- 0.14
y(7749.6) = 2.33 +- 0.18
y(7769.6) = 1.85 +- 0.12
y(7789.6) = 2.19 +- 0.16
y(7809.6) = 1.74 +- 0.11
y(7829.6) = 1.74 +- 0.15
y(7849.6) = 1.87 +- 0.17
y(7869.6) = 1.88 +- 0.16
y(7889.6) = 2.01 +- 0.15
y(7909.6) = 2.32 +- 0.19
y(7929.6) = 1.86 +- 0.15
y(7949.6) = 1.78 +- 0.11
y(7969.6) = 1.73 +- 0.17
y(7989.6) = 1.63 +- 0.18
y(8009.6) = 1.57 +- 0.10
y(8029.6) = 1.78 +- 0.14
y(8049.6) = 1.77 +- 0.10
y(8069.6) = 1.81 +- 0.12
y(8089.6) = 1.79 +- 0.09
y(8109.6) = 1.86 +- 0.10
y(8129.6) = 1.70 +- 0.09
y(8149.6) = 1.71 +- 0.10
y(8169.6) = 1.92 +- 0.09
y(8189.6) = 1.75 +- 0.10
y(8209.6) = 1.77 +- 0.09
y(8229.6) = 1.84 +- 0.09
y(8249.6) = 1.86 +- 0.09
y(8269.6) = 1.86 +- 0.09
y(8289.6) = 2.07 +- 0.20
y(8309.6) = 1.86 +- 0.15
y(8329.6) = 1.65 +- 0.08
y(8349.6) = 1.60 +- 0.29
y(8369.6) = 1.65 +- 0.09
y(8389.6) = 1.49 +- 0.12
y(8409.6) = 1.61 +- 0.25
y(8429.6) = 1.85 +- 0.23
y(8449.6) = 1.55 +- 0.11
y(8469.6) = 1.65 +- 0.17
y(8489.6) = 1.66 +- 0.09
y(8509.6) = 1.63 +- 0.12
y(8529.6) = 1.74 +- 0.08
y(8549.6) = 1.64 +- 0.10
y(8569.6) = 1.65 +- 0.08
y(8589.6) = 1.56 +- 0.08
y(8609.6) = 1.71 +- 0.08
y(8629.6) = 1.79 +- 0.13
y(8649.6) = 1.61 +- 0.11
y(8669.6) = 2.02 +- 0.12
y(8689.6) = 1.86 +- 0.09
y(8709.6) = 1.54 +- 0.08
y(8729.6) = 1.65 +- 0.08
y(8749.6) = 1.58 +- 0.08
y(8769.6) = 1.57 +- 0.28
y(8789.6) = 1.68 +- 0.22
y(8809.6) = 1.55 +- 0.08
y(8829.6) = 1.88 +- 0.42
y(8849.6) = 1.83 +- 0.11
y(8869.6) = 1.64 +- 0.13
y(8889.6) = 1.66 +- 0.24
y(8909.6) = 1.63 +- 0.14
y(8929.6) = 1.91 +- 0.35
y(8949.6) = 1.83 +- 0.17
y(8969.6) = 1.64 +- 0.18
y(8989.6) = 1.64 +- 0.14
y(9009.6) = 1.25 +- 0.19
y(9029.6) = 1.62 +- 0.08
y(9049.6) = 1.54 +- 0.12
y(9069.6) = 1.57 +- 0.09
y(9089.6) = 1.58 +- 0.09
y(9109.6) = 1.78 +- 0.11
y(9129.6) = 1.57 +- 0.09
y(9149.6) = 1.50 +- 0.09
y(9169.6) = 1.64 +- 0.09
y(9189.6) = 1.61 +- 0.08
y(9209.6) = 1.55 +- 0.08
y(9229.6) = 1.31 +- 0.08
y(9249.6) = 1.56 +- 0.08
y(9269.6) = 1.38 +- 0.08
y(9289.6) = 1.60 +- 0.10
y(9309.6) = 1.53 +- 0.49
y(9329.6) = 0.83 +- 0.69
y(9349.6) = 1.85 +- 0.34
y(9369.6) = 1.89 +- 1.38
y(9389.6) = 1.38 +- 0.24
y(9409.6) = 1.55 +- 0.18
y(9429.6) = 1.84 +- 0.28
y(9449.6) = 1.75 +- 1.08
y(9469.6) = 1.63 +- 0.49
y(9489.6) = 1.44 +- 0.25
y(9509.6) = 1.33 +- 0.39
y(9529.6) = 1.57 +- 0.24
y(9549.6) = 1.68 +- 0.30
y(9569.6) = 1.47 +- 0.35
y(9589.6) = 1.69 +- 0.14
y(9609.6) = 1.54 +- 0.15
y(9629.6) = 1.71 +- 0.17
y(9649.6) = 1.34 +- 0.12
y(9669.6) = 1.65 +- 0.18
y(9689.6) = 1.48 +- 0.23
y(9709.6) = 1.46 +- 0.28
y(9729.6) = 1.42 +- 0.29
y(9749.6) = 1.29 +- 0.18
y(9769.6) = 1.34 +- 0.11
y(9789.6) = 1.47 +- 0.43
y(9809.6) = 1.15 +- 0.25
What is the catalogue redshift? 0.18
